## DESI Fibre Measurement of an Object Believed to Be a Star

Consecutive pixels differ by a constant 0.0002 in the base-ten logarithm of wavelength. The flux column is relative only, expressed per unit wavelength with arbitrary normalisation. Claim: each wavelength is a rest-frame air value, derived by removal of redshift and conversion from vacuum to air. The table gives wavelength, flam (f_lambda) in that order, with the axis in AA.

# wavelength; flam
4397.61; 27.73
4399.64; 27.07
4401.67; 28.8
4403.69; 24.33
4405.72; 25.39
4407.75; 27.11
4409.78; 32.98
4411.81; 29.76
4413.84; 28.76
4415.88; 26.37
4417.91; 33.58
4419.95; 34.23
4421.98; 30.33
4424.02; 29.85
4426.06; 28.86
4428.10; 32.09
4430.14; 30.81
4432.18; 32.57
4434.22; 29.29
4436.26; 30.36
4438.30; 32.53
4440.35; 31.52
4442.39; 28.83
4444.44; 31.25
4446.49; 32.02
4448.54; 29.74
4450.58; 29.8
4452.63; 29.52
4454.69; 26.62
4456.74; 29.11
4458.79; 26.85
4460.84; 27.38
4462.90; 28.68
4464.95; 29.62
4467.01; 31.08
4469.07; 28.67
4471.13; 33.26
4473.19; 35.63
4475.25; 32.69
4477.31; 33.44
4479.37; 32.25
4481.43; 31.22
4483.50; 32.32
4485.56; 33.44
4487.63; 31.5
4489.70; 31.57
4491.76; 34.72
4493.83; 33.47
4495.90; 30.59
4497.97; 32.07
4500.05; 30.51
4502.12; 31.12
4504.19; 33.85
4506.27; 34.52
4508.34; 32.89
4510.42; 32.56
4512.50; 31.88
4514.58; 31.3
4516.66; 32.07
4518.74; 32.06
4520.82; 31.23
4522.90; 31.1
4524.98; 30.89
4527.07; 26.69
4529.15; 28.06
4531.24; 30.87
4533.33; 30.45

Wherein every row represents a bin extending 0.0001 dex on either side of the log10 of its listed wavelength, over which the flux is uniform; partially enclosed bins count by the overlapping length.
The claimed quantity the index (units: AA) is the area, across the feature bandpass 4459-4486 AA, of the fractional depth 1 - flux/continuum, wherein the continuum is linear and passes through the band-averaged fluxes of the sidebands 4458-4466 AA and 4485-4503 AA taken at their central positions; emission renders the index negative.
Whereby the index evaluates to -1.7 AA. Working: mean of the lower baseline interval 28.2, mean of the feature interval 31.3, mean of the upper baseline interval 32.1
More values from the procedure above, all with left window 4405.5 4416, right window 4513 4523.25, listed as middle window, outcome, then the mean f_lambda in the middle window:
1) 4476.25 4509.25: -1.63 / 32.5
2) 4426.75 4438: -0.65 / 31.1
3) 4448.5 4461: 0.64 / 28.4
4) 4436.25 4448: -0.59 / 31.1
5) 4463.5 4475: -0.49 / 31.6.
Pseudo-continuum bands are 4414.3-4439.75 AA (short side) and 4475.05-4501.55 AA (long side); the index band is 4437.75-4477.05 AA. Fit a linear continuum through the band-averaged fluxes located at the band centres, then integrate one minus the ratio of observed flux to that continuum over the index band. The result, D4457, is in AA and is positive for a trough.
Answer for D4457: 1.6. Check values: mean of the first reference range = 30.9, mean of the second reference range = 32.3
